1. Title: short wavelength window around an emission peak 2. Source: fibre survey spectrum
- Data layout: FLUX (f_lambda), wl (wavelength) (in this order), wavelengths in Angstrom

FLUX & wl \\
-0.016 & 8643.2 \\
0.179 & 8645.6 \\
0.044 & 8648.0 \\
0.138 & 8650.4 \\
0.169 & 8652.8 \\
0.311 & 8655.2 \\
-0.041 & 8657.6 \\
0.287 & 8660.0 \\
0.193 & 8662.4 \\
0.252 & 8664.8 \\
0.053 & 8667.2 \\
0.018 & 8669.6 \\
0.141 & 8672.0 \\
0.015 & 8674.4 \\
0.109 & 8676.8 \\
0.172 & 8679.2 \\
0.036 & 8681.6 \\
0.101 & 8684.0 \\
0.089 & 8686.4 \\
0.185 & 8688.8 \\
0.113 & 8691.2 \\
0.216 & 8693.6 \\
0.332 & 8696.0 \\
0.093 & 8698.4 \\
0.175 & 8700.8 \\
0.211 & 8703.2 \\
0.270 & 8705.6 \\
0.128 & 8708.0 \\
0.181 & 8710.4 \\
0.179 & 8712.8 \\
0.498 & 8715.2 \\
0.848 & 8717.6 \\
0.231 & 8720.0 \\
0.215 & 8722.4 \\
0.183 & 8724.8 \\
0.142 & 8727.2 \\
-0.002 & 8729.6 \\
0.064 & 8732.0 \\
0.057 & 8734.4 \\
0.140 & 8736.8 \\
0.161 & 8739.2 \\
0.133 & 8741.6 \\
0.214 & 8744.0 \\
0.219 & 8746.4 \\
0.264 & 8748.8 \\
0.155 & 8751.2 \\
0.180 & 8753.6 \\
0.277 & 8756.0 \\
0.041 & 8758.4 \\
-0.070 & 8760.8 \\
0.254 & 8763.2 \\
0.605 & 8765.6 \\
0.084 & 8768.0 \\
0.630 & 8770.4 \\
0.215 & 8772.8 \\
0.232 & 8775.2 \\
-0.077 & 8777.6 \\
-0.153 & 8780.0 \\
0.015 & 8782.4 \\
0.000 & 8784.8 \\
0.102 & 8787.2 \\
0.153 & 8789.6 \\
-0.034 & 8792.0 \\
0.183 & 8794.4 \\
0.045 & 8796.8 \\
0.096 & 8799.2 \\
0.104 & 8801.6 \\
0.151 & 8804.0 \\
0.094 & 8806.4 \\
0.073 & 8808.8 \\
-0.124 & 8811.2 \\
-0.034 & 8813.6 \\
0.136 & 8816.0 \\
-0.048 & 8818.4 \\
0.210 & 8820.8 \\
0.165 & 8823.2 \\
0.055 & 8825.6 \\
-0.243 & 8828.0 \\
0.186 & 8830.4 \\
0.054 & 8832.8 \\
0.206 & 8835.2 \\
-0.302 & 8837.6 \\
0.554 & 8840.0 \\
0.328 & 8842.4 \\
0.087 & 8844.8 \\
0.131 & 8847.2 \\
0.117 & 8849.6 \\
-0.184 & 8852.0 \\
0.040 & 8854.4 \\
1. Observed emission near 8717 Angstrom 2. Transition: [O III]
